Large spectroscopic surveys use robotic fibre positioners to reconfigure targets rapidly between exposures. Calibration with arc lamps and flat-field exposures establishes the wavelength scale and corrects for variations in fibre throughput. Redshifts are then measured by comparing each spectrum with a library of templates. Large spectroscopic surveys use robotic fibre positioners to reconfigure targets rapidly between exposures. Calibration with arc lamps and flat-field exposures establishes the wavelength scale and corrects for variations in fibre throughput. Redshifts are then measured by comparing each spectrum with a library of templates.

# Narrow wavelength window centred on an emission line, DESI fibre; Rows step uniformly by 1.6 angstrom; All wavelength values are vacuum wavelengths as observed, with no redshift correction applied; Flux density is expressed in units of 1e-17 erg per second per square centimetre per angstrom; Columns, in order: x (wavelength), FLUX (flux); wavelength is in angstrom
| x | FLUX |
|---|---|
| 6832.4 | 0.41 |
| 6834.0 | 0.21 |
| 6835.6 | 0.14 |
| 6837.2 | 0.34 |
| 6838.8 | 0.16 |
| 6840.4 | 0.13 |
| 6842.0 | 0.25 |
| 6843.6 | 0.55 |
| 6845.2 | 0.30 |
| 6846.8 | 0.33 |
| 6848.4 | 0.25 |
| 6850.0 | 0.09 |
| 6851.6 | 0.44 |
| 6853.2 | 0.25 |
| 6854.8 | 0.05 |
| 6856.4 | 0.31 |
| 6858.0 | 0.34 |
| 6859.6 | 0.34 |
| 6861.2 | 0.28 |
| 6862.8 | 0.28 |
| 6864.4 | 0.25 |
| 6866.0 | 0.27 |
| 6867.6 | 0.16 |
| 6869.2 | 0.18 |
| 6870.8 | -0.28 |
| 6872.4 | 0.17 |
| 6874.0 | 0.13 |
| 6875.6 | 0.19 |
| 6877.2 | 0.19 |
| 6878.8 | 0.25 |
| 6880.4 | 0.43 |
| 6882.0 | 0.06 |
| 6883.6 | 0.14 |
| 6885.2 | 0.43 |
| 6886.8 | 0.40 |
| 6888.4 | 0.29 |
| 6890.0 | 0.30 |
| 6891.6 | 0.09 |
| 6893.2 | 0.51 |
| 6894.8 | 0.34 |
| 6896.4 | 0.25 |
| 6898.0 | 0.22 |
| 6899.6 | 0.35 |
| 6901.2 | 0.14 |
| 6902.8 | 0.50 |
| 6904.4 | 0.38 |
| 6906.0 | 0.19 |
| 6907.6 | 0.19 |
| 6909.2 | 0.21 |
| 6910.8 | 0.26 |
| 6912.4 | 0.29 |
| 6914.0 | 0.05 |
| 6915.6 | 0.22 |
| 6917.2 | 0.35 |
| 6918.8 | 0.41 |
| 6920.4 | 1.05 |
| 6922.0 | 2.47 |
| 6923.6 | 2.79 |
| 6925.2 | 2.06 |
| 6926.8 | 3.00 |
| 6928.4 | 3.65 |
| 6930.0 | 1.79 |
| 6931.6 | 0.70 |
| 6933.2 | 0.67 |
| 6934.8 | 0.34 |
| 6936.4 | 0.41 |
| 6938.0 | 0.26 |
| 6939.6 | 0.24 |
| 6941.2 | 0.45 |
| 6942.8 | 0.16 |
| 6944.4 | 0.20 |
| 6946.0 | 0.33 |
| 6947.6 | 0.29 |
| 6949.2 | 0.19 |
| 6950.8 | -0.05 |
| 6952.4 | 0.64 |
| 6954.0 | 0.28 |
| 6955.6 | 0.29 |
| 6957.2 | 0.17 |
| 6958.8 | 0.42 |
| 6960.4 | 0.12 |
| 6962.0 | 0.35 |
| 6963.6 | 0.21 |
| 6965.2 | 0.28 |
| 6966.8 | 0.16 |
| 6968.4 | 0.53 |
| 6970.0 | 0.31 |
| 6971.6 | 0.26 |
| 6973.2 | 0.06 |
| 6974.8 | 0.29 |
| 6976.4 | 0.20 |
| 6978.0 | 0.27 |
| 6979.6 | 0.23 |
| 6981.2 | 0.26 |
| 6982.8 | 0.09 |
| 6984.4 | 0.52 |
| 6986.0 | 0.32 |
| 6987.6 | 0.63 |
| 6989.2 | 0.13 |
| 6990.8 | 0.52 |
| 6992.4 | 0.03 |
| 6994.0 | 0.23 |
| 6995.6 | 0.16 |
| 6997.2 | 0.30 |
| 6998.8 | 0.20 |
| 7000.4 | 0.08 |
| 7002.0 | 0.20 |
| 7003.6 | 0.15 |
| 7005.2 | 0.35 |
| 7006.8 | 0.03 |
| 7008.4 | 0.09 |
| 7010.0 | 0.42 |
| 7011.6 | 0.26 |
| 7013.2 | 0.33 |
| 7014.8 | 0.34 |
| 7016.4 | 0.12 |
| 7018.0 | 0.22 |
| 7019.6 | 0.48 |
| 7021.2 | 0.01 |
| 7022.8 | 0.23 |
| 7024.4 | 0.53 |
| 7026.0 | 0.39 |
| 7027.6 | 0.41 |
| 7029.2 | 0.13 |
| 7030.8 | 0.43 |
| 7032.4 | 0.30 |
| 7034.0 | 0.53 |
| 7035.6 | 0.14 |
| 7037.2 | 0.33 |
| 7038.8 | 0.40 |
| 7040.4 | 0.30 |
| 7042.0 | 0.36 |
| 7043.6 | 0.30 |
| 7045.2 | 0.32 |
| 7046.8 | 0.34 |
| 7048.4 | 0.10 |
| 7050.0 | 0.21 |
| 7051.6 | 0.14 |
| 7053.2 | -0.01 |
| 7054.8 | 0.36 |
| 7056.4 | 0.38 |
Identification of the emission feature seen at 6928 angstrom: [O II] 3727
